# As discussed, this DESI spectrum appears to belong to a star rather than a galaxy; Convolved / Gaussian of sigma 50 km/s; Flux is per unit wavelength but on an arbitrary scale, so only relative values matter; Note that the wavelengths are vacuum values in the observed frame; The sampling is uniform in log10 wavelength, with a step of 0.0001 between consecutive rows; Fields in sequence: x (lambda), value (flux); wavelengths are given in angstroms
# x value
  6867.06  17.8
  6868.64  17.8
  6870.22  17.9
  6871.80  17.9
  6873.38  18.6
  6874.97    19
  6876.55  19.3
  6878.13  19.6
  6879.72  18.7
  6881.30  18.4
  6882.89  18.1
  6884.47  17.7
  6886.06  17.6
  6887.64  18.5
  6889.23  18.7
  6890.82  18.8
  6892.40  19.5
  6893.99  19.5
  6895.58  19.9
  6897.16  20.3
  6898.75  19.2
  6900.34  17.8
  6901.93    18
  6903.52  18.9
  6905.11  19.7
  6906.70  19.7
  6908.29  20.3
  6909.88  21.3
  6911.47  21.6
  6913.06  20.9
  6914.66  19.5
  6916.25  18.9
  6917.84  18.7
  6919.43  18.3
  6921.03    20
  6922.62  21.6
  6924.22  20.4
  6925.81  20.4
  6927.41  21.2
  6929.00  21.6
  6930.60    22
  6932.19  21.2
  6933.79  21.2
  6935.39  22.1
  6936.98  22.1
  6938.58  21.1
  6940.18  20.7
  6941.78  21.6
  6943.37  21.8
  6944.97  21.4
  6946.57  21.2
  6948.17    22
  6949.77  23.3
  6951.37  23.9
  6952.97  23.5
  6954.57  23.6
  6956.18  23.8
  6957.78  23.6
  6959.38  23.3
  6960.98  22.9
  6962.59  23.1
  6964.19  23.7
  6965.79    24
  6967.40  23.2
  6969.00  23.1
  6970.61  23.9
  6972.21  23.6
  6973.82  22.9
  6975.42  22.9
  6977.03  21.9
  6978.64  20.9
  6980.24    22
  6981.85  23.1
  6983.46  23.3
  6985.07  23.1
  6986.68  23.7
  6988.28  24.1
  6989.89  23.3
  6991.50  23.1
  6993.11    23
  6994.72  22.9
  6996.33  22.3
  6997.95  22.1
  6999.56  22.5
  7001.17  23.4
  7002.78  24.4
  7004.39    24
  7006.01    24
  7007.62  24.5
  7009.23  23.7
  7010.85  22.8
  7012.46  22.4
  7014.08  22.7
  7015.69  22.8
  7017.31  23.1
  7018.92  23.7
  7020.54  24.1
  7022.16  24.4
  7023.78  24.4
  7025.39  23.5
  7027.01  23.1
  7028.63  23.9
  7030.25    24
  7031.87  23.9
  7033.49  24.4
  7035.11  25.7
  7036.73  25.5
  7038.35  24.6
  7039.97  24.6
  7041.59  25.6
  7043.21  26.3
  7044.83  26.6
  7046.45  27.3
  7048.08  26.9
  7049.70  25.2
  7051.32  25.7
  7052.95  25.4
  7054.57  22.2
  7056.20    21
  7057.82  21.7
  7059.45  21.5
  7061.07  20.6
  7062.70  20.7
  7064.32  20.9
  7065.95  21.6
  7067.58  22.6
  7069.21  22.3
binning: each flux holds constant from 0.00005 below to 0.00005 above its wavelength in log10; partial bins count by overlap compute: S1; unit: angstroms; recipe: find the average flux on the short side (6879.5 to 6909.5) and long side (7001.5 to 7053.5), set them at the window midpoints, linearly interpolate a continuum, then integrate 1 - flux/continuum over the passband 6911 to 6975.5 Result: -2.9 angstroms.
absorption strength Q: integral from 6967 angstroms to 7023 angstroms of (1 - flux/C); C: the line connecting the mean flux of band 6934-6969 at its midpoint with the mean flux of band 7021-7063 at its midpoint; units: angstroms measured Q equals 0.6 angstroms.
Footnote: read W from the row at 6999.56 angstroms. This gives 22.5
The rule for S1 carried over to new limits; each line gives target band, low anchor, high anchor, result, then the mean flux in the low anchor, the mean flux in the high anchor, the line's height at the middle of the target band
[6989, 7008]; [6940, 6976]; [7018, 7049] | 0.6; 23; 24.9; 24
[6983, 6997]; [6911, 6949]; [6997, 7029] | -0.3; 20.9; 23.5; 22.7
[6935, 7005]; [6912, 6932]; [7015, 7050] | -2.0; 20.3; 24.7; 22.2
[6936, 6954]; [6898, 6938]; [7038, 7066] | -0.9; 20.3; 23.8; 21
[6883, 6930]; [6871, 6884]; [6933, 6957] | 1.4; 18.7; 22.2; 20.2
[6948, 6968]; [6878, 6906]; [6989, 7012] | -1.8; 18.8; 23.3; 21.5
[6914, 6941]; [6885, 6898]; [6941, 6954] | 0.7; 19.1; 22.4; 21.2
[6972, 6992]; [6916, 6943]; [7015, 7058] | -0.2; 20.8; 24.5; 22.6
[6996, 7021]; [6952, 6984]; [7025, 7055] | 0.9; 23.1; 25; 24.2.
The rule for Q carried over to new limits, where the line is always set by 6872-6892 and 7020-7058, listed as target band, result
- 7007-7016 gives 0.2 angstroms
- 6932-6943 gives -0.4 angstroms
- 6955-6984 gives -1.5 angstroms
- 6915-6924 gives 0.2 angstroms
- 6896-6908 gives 0.1 angstroms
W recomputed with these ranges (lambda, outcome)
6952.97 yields 23.5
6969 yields 23.1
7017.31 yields 23.1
